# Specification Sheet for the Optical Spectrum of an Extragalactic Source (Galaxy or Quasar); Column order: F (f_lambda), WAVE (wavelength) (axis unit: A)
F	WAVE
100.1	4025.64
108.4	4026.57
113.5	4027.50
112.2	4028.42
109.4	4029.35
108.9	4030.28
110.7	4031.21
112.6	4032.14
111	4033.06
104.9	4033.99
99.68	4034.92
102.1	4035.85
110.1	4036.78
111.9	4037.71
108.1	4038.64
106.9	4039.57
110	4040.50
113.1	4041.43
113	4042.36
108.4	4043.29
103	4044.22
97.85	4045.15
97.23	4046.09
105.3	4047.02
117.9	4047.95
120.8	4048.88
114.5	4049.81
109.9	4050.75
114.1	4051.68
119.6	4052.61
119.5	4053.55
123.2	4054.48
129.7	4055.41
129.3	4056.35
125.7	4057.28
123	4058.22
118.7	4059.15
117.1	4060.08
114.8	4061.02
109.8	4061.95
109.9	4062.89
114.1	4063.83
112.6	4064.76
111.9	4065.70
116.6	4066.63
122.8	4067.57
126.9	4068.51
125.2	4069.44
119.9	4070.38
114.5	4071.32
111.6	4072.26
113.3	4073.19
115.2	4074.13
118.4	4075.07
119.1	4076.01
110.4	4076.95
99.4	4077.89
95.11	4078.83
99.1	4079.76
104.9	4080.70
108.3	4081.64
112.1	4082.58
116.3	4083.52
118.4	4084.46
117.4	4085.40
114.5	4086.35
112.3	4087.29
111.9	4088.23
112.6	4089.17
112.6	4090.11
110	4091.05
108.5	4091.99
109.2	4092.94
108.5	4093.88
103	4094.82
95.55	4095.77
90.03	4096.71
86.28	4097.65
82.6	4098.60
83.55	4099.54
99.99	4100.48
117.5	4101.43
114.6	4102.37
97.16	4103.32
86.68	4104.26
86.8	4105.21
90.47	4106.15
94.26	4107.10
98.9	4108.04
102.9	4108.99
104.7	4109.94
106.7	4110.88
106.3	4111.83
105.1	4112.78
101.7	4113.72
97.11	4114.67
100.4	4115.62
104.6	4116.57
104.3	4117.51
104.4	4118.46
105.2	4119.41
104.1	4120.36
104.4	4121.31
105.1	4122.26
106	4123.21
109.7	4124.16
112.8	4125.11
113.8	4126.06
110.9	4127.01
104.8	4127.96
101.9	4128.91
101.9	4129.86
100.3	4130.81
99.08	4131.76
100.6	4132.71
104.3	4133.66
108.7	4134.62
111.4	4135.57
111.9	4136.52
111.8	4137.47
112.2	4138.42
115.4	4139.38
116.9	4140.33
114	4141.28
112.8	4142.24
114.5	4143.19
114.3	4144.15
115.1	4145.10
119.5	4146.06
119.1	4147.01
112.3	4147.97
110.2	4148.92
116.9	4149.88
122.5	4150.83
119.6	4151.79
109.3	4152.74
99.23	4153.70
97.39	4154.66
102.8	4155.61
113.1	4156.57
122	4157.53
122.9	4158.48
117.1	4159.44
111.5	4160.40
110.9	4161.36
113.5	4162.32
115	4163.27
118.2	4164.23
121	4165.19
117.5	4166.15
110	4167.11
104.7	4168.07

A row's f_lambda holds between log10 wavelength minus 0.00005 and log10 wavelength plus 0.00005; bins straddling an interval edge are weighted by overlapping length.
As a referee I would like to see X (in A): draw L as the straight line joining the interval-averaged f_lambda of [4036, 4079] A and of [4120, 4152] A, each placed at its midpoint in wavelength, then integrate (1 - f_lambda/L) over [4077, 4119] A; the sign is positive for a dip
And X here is 3.4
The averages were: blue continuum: 114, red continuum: 111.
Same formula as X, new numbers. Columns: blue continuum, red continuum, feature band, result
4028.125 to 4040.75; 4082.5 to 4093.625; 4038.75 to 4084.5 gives -1.3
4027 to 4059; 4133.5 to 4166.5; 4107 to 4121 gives 1.3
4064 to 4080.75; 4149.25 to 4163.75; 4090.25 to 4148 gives 4.2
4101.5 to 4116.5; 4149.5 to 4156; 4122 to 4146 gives -0.8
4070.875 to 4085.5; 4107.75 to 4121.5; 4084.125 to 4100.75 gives 0.6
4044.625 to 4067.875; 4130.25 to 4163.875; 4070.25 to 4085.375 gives 0.5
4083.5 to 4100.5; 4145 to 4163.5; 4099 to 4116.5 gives 1.2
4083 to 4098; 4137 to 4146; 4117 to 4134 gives 1.1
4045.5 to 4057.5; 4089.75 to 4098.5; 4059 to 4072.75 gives -0.6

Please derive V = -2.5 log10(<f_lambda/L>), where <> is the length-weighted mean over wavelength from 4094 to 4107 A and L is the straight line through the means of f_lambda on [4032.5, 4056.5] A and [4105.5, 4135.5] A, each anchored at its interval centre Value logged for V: 0.113 mag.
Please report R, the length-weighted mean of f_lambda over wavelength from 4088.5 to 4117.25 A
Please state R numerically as 101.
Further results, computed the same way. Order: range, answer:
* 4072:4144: 106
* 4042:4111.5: 110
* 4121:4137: 106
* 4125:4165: 112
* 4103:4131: 103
